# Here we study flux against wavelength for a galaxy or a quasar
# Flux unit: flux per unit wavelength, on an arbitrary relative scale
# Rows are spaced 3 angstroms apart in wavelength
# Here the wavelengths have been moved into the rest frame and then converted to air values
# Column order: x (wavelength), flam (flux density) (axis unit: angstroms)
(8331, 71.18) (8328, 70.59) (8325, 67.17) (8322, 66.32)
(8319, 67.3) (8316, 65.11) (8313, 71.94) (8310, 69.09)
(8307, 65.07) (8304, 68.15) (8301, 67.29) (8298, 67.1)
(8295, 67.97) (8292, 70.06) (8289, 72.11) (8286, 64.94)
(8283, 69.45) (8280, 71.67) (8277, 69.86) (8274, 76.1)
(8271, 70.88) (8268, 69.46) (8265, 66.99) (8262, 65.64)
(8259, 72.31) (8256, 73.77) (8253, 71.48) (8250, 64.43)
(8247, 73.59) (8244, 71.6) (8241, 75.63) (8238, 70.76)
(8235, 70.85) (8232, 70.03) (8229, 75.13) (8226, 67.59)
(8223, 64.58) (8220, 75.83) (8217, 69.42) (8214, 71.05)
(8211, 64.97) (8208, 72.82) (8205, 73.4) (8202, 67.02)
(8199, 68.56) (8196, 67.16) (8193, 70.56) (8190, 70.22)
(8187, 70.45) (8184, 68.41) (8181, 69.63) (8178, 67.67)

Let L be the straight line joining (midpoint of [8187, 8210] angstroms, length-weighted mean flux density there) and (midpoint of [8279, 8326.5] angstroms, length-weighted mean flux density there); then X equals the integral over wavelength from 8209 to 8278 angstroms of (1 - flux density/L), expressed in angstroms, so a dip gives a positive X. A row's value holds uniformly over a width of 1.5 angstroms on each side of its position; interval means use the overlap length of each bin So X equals -1.4 angstroms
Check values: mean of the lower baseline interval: 69.9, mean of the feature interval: 70.5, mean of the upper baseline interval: 68.1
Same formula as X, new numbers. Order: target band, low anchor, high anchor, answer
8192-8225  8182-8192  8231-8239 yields 0.3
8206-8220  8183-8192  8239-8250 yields 0.1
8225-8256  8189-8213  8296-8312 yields -1.2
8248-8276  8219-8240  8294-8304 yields -0.4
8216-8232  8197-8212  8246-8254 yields -0.2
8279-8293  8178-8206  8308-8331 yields -0.2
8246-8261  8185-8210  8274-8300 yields -0.3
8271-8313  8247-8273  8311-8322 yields -0.4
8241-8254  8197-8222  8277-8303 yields -0.2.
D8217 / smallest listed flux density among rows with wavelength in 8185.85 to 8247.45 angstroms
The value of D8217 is 64.58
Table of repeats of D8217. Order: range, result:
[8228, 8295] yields 64.43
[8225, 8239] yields 67.59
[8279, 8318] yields 64.94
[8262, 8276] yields 65.64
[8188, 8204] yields 67.02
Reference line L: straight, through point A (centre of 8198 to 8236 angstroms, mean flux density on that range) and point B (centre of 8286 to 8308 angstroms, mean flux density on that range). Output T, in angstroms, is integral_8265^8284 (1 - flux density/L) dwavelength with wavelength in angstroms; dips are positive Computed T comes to -0.6 angstroms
